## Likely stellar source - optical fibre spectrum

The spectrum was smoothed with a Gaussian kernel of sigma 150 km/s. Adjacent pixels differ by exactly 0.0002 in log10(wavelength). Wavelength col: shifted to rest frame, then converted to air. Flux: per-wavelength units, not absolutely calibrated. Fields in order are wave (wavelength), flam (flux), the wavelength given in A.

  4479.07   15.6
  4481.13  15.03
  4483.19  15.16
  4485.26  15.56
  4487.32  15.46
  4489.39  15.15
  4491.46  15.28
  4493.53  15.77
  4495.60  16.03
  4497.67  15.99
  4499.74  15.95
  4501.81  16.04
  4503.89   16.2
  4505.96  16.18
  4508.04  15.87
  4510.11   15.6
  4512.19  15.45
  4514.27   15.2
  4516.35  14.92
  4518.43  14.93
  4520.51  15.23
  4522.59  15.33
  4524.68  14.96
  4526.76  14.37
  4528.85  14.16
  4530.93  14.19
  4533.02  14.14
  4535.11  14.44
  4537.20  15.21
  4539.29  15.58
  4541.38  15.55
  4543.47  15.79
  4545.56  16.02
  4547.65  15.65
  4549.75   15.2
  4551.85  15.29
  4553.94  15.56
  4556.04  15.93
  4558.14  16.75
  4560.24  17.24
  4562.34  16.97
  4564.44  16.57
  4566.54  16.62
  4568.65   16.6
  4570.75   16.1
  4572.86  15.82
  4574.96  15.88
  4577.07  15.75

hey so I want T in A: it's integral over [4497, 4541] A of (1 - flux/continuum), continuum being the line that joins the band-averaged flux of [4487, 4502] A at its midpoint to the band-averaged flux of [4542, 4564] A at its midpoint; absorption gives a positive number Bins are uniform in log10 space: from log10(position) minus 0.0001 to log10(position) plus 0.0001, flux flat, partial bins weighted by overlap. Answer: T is 1.7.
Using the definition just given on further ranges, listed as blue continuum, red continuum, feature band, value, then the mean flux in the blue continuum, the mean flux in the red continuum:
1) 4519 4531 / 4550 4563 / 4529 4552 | 0.49 A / 14.8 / 16.2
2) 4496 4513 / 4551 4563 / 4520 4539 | 1.66 A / 15.9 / 16.3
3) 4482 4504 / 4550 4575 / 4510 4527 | 0.82 A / 15.7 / 16.3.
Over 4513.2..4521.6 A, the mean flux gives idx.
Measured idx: 15.1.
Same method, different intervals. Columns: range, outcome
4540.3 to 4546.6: 15.8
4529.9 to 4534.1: 14.2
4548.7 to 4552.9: 15.2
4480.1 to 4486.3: 15.3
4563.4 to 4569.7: 16.6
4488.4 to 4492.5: 15.2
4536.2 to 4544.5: 15.5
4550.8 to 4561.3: 16.2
